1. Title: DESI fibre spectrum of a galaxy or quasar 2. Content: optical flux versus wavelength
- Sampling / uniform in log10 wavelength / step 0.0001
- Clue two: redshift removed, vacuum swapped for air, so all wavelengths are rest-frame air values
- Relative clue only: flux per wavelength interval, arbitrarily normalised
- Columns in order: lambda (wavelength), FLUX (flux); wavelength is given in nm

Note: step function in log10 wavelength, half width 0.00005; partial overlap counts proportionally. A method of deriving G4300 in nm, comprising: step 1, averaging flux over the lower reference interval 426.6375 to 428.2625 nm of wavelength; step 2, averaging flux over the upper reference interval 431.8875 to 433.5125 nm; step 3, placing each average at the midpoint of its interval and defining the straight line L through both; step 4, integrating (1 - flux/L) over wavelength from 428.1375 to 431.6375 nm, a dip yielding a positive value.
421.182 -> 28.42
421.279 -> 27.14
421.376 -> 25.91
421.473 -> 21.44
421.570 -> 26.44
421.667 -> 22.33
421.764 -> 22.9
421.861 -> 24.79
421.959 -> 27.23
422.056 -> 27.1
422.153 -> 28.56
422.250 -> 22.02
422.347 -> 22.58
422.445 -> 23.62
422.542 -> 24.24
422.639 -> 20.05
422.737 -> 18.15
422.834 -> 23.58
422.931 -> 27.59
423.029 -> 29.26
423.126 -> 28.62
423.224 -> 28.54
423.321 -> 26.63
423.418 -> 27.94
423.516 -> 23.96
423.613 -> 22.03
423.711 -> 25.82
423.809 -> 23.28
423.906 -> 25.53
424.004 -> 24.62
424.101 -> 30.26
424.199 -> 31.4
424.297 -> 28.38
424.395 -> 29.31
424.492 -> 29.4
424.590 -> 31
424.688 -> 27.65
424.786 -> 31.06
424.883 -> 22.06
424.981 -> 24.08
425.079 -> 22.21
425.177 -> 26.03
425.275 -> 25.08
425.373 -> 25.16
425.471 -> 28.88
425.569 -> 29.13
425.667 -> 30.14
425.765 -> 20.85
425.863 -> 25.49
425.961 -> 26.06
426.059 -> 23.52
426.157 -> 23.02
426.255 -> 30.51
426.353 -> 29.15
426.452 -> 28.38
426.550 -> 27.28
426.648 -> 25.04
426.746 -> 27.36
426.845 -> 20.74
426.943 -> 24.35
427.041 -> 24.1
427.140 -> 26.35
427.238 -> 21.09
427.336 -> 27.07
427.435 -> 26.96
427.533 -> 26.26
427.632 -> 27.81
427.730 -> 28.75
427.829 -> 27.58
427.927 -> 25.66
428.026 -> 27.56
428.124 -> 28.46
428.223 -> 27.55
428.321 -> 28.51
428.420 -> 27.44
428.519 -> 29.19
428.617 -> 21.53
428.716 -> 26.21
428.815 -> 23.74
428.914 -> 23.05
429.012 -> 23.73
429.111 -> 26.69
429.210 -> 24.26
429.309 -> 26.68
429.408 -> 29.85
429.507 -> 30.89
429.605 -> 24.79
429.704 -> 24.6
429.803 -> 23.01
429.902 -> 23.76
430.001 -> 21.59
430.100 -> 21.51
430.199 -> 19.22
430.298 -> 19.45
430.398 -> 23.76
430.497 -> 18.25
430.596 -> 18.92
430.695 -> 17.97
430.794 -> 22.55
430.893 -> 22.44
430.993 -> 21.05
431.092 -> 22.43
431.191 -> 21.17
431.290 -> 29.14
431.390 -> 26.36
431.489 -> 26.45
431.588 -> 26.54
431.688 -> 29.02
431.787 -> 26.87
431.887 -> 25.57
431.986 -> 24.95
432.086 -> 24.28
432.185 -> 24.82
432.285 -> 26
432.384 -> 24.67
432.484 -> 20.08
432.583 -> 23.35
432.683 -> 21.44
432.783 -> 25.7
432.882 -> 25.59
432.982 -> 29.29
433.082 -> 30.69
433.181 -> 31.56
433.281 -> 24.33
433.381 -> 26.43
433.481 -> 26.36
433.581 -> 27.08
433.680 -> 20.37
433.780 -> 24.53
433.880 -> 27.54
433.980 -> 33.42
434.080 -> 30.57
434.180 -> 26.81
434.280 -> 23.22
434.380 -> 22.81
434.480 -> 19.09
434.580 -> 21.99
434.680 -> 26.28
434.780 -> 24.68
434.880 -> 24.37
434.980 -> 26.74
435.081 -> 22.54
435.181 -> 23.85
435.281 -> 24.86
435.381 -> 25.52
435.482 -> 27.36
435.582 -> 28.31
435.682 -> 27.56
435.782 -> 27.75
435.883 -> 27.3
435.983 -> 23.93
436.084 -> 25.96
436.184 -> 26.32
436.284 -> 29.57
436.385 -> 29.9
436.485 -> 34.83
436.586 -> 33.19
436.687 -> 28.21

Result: 0.23 nm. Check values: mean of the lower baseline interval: 26.1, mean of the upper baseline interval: 25.6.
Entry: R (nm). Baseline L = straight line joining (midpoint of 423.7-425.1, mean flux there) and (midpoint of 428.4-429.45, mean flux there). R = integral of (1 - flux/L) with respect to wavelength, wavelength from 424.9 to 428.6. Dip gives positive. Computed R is 0.018 nm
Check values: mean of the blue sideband 27.2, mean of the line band 26.2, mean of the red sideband 25.6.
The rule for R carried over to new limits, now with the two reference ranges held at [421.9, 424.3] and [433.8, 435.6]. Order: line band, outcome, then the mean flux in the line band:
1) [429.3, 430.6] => 0.11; 23.4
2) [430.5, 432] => 0.09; 23.9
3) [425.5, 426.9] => -0.04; 26.2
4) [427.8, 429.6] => -0.07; 26.5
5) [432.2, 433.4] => -0.01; 25.7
